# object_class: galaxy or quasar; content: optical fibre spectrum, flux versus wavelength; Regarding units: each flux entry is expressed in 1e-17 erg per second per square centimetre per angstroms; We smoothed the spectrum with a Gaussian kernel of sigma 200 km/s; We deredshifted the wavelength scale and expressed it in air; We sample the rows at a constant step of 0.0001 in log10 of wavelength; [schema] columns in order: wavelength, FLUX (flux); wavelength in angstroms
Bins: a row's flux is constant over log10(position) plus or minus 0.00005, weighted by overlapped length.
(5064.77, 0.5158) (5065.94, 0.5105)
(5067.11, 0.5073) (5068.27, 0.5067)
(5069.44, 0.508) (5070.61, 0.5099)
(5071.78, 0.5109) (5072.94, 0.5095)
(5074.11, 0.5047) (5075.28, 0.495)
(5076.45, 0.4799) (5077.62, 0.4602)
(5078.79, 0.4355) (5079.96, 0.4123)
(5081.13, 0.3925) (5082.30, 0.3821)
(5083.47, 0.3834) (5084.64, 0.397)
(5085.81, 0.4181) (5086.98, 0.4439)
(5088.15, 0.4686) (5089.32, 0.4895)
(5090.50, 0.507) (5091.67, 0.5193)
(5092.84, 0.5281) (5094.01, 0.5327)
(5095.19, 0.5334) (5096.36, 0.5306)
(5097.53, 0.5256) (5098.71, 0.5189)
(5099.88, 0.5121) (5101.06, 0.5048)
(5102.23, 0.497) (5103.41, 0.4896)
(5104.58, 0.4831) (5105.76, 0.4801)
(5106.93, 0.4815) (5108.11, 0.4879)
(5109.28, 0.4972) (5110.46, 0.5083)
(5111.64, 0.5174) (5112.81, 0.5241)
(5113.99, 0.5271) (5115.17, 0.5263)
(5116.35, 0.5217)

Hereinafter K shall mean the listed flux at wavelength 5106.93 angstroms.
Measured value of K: 0.4815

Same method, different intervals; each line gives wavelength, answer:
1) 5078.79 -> 0.4355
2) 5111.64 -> 0.5174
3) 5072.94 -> 0.5095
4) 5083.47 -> 0.3834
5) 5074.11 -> 0.5047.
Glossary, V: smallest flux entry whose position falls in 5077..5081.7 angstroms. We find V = 0.3925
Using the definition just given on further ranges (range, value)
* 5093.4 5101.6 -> 0.5048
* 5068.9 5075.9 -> 0.495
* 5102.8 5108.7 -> 0.4801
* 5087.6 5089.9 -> 0.4686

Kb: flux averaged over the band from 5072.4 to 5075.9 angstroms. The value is 0.502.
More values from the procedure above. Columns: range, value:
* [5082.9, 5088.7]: 0.422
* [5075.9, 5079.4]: 0.458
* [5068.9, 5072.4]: 0.51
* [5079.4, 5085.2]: 0.393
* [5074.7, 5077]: 0.487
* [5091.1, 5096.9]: 0.529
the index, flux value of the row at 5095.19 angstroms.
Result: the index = 0.5334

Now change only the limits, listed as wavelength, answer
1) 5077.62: 0.4602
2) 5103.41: 0.4896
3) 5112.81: 0.5241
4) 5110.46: 0.5083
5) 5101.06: 0.5048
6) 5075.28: 0.495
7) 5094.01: 0.5327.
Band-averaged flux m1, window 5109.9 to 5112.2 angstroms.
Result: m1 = 0.512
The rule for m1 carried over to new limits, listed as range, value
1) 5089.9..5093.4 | 0.518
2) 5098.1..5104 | 0.504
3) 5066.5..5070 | 0.507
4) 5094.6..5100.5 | 0.524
